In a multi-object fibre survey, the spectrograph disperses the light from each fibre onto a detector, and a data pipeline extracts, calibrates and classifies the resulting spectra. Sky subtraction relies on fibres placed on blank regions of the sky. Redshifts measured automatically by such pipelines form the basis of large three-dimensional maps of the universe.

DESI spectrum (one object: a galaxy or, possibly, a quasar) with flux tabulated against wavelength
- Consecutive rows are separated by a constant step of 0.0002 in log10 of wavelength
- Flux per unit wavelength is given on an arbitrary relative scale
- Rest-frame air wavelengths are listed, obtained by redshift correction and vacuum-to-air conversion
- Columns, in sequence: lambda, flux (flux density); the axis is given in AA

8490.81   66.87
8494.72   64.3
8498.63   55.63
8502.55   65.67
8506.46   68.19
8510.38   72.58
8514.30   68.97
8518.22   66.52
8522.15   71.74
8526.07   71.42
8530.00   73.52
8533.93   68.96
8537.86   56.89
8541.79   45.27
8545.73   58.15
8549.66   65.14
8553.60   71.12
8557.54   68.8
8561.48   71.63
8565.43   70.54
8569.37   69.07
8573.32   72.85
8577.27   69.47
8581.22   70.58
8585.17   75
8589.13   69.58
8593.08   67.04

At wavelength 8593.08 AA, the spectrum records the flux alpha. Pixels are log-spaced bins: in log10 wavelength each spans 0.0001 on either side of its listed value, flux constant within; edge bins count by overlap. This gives 67.04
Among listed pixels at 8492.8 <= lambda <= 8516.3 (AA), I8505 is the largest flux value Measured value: 72.58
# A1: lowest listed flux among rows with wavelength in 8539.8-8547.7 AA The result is 45.27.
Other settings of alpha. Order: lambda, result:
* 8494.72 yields 64.3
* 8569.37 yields 69.07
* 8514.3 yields 68.97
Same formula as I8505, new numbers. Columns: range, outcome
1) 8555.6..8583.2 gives 72.85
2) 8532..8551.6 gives 68.96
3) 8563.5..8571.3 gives 70.54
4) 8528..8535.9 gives 73.52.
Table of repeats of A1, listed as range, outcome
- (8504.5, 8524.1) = 66.52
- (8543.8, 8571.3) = 58.15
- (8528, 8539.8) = 56.89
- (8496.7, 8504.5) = 55.63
